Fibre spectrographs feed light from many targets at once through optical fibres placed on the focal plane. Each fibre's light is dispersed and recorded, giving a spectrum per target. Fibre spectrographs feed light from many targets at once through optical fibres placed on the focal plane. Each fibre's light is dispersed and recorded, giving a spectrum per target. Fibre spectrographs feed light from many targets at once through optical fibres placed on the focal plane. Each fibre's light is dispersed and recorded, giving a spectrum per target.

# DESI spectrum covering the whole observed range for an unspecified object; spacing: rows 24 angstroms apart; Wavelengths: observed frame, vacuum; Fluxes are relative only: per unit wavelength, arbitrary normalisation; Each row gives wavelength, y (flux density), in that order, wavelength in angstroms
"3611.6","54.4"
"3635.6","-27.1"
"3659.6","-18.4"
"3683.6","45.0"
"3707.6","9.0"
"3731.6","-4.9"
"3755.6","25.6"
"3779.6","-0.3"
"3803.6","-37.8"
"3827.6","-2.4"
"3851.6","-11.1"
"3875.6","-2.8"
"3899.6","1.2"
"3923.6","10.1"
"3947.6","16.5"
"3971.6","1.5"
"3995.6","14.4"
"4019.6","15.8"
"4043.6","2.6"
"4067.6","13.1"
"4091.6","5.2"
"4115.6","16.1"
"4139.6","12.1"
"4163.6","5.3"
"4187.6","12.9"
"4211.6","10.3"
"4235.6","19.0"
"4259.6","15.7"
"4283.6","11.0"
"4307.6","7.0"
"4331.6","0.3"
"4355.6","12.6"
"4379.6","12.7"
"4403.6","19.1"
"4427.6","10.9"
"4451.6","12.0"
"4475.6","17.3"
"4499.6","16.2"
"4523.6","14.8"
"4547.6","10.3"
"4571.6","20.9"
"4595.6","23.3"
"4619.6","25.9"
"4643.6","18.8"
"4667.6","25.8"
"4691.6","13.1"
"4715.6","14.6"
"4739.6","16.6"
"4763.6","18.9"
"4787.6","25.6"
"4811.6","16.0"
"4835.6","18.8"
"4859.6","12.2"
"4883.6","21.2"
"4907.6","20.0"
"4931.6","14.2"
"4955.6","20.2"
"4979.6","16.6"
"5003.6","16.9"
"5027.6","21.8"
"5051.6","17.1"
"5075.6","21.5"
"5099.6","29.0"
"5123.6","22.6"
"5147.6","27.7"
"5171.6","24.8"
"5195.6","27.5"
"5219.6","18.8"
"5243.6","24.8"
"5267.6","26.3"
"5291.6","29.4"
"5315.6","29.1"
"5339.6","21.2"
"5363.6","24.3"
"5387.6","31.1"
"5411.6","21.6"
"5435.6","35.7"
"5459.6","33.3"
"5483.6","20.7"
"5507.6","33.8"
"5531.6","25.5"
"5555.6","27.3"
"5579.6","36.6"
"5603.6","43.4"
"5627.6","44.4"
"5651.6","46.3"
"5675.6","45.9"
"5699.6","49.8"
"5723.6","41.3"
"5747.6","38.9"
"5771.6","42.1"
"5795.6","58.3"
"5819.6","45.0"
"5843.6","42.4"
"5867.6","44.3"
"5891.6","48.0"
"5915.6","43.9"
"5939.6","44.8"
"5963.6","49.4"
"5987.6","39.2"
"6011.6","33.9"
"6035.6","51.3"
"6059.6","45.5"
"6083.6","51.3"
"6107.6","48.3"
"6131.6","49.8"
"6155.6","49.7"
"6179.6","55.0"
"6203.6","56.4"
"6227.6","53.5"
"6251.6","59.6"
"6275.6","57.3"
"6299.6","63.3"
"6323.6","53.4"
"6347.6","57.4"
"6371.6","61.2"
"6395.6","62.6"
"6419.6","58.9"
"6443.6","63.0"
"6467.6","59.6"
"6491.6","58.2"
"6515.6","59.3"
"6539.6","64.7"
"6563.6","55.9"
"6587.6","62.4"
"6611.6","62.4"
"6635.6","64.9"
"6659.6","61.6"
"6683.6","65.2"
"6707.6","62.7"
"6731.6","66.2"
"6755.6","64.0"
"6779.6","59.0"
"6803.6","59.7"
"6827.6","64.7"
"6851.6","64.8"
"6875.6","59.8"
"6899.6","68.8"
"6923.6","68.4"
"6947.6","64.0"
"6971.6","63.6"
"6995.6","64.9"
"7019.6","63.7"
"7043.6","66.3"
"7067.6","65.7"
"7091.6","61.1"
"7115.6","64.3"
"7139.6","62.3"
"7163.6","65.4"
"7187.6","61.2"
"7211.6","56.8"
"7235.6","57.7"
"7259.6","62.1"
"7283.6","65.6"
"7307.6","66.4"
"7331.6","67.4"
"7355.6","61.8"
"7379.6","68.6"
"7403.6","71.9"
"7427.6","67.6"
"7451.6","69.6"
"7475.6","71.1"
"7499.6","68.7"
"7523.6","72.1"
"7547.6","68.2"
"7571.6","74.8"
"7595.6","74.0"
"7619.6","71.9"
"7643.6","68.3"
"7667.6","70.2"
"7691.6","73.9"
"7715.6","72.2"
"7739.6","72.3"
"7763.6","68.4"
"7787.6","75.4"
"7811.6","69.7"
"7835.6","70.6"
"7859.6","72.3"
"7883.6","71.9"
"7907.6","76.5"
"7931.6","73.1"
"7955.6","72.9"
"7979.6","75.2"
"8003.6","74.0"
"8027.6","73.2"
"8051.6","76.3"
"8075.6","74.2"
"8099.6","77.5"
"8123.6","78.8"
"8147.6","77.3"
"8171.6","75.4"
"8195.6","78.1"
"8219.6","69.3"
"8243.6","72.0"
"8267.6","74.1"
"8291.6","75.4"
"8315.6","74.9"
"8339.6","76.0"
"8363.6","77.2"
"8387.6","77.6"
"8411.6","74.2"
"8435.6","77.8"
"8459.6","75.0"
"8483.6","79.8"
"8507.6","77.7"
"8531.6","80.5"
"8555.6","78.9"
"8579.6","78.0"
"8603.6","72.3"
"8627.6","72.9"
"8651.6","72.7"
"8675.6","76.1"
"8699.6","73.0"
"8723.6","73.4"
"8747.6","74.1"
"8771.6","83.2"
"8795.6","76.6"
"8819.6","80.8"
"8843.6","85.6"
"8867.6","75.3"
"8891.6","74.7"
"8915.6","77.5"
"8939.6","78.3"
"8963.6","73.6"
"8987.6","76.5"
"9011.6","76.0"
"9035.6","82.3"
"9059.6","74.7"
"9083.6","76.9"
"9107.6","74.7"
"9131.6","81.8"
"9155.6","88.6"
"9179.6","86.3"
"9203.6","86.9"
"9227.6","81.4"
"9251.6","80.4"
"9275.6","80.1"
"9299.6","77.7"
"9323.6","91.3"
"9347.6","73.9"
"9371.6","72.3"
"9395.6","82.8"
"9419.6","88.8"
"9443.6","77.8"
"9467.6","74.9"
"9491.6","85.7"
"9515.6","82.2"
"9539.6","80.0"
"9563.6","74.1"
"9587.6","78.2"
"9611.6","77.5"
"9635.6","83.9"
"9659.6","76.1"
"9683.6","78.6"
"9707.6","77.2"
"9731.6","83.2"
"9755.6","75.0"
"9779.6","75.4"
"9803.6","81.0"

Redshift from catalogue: 0.40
